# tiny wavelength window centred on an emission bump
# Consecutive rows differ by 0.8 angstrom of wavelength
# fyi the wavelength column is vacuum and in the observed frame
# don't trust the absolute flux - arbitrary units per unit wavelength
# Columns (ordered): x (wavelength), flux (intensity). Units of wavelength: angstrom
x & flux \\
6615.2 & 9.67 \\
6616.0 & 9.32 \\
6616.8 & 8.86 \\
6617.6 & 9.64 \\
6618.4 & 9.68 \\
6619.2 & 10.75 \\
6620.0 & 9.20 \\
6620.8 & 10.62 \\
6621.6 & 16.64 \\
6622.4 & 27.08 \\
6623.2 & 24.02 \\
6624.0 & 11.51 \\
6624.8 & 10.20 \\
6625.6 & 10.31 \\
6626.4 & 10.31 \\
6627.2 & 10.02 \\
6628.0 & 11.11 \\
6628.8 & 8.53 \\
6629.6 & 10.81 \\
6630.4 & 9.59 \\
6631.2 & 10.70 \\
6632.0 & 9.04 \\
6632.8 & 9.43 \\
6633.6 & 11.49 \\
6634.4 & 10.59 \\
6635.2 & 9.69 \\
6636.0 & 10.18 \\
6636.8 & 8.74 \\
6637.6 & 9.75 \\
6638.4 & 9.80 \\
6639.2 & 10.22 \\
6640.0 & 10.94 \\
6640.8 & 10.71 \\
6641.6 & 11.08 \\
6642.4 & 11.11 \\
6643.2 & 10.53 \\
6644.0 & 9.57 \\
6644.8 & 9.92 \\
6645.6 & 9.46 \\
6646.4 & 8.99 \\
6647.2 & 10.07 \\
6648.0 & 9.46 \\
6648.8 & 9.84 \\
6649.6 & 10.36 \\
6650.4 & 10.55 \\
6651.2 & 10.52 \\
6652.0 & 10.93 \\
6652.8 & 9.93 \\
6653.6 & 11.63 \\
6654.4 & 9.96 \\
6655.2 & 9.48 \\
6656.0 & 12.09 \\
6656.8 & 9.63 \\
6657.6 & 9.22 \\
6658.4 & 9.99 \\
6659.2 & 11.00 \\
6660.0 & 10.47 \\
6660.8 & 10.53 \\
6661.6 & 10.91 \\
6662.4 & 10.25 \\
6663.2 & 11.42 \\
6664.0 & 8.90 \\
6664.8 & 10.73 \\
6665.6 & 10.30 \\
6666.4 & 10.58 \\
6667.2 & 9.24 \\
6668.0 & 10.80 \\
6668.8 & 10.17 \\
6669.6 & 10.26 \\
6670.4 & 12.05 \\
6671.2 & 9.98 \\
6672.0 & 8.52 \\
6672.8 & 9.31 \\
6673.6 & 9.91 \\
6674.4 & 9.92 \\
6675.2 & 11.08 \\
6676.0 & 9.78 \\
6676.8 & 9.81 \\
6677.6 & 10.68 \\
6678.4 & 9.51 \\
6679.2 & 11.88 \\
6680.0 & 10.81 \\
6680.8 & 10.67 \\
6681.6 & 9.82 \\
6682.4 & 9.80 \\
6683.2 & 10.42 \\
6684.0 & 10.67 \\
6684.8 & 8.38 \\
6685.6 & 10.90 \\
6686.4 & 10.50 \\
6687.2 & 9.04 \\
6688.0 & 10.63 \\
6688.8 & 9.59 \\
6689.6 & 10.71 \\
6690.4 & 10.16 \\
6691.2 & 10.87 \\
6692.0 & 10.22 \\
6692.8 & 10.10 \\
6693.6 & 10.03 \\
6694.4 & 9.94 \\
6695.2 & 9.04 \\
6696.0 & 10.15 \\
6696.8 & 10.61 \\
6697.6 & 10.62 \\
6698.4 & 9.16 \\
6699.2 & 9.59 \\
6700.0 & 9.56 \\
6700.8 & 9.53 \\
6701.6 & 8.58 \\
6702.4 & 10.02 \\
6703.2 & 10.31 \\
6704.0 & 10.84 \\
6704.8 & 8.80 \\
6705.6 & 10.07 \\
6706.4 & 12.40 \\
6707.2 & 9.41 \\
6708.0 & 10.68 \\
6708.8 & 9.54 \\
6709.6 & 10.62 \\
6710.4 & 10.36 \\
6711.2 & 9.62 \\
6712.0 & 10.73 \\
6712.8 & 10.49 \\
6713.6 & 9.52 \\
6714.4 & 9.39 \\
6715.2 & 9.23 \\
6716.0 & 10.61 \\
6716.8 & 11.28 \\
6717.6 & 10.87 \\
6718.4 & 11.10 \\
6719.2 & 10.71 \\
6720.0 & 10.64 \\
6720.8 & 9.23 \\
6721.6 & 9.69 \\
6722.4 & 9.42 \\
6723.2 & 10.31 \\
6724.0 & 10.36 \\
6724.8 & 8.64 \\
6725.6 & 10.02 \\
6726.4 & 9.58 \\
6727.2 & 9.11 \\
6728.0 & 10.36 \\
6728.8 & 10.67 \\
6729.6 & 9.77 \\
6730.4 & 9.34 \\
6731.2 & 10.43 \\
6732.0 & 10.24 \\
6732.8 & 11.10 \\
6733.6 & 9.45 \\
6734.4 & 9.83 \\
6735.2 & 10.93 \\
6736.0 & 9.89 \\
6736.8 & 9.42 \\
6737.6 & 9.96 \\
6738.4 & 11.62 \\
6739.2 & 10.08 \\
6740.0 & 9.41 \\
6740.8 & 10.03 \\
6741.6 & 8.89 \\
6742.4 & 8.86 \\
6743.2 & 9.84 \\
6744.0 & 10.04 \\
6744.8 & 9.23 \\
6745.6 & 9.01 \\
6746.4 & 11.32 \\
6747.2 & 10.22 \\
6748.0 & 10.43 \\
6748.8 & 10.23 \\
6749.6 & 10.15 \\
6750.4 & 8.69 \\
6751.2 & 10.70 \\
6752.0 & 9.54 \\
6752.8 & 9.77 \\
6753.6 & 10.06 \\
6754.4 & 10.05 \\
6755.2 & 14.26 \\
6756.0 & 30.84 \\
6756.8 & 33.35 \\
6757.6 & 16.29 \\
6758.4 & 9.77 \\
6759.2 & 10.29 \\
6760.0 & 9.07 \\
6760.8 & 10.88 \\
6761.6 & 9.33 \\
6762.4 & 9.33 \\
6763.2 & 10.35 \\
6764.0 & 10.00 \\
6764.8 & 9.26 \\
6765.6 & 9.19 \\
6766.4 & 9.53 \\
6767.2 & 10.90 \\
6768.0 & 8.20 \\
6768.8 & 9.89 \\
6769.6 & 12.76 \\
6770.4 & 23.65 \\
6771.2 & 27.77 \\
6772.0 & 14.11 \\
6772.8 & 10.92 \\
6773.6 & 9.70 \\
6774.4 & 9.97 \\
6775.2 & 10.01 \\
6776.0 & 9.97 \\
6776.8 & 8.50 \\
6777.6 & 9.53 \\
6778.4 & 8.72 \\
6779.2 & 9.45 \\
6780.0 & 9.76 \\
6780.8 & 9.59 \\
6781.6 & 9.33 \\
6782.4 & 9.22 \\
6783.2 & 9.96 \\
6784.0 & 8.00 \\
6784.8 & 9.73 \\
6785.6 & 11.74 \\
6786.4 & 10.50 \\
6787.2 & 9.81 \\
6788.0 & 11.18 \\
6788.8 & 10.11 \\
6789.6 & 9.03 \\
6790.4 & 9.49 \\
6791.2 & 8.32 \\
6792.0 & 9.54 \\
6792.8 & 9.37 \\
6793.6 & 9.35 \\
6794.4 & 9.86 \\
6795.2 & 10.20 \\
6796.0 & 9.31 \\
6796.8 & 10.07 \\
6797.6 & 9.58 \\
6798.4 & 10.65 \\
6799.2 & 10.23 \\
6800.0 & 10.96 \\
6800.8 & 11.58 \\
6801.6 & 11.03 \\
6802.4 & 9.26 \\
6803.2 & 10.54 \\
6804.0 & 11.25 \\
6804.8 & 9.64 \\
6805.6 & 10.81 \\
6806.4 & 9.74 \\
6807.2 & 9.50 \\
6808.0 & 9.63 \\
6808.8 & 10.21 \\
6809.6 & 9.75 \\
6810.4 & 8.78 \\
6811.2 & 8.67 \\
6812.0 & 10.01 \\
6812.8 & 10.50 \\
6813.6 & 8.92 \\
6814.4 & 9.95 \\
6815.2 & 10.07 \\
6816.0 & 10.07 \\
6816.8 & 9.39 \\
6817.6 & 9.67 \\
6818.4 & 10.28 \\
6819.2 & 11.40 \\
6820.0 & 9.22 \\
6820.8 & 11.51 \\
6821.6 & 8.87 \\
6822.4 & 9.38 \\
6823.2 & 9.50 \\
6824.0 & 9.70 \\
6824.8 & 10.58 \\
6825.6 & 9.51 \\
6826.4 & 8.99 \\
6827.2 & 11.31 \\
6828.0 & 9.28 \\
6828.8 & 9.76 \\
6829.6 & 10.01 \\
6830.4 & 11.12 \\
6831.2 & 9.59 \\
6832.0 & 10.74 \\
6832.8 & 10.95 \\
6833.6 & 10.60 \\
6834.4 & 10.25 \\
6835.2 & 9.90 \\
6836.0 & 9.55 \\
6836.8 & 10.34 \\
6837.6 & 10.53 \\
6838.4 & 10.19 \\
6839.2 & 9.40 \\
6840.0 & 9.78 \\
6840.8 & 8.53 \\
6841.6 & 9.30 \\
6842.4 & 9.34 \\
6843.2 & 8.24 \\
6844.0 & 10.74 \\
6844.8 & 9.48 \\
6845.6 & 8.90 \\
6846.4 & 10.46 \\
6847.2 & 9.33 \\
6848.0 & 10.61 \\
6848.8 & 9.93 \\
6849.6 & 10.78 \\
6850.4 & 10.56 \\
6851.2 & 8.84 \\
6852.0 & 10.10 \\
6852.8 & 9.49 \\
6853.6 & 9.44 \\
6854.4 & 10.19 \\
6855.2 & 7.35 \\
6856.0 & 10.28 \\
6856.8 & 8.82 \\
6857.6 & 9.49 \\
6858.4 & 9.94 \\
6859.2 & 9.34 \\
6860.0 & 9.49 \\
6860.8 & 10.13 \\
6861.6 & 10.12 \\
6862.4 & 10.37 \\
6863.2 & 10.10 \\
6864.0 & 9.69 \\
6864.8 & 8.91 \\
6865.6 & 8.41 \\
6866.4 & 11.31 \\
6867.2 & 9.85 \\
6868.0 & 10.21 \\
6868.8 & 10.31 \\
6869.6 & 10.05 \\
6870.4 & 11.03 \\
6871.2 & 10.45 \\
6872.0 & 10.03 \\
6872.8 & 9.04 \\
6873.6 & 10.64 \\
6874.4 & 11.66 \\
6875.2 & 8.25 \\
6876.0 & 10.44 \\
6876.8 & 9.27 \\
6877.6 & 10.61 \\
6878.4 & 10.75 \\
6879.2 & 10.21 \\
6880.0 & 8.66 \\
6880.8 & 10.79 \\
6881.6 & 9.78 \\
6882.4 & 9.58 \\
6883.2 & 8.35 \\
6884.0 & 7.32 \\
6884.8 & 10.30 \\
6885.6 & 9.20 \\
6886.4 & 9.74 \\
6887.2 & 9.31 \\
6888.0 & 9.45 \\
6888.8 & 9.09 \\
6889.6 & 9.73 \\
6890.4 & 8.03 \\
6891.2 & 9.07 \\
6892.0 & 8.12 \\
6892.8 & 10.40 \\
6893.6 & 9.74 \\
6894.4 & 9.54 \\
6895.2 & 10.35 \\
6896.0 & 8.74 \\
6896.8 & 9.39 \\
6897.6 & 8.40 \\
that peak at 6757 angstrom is [S II] 6716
